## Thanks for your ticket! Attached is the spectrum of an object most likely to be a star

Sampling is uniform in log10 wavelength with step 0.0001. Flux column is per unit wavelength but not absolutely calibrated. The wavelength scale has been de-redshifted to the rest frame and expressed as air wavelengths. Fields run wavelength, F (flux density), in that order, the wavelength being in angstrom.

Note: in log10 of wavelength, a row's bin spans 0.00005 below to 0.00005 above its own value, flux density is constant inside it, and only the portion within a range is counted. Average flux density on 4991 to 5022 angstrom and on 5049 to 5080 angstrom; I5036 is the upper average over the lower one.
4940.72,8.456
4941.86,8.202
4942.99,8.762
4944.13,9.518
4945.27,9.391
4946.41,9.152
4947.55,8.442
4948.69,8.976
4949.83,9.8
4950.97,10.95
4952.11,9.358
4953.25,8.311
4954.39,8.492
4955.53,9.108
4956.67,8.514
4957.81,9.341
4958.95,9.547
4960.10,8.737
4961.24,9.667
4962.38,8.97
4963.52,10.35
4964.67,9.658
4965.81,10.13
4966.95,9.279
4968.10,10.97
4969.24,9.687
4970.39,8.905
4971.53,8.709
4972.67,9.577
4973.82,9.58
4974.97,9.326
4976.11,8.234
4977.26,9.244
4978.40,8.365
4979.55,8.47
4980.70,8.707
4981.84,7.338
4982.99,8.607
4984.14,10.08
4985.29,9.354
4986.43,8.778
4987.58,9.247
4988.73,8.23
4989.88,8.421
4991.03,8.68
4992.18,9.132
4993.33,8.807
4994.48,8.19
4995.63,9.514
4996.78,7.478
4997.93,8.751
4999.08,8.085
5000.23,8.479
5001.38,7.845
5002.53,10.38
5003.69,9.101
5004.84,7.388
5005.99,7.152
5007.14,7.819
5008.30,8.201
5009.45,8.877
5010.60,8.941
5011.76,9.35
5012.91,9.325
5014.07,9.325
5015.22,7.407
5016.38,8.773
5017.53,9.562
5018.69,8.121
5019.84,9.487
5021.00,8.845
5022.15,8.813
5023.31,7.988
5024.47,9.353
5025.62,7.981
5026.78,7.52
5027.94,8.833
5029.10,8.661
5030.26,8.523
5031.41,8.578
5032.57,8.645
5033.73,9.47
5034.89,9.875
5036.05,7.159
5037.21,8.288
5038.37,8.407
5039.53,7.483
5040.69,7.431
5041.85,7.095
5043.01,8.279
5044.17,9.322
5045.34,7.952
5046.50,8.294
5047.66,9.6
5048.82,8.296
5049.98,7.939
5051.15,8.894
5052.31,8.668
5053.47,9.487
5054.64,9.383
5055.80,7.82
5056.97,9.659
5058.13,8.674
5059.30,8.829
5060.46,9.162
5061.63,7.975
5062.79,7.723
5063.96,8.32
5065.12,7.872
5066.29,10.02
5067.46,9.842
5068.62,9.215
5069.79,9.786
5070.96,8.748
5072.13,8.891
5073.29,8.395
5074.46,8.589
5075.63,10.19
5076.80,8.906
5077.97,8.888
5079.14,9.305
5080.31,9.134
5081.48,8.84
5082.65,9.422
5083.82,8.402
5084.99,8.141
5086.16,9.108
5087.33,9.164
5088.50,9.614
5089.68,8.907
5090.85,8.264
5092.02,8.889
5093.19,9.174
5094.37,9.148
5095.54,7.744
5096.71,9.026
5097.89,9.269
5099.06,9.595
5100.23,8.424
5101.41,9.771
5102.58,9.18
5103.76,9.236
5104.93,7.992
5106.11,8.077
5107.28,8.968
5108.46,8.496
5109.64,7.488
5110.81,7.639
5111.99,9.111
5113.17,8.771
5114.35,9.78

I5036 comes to 1.0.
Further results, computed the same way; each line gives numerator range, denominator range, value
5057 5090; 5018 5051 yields 1.06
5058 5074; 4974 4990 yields 1.01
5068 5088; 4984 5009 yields 1.05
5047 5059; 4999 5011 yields 1.05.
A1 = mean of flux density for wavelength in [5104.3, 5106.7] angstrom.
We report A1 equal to 8.08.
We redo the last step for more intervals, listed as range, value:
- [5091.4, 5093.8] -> 9.01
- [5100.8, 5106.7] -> 8.85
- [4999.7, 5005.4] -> 8.64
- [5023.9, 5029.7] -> 8.47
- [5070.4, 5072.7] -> 8.81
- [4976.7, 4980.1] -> 8.7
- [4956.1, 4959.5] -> 9.14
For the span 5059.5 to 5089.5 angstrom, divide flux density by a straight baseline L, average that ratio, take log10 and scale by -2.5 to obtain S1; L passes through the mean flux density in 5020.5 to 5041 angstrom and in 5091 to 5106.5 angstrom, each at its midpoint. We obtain -0.03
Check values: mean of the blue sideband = 8.45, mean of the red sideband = 8.88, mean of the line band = 8.94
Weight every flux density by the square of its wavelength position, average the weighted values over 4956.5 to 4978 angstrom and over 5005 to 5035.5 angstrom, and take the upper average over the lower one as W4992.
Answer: 0.94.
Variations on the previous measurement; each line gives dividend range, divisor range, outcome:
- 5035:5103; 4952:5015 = 1.02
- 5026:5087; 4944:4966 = 0.97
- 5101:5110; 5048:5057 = 1.01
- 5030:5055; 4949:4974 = 0.93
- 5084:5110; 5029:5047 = 1.08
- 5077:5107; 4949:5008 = 1.04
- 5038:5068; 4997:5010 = 1.05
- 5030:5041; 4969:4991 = 0.97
